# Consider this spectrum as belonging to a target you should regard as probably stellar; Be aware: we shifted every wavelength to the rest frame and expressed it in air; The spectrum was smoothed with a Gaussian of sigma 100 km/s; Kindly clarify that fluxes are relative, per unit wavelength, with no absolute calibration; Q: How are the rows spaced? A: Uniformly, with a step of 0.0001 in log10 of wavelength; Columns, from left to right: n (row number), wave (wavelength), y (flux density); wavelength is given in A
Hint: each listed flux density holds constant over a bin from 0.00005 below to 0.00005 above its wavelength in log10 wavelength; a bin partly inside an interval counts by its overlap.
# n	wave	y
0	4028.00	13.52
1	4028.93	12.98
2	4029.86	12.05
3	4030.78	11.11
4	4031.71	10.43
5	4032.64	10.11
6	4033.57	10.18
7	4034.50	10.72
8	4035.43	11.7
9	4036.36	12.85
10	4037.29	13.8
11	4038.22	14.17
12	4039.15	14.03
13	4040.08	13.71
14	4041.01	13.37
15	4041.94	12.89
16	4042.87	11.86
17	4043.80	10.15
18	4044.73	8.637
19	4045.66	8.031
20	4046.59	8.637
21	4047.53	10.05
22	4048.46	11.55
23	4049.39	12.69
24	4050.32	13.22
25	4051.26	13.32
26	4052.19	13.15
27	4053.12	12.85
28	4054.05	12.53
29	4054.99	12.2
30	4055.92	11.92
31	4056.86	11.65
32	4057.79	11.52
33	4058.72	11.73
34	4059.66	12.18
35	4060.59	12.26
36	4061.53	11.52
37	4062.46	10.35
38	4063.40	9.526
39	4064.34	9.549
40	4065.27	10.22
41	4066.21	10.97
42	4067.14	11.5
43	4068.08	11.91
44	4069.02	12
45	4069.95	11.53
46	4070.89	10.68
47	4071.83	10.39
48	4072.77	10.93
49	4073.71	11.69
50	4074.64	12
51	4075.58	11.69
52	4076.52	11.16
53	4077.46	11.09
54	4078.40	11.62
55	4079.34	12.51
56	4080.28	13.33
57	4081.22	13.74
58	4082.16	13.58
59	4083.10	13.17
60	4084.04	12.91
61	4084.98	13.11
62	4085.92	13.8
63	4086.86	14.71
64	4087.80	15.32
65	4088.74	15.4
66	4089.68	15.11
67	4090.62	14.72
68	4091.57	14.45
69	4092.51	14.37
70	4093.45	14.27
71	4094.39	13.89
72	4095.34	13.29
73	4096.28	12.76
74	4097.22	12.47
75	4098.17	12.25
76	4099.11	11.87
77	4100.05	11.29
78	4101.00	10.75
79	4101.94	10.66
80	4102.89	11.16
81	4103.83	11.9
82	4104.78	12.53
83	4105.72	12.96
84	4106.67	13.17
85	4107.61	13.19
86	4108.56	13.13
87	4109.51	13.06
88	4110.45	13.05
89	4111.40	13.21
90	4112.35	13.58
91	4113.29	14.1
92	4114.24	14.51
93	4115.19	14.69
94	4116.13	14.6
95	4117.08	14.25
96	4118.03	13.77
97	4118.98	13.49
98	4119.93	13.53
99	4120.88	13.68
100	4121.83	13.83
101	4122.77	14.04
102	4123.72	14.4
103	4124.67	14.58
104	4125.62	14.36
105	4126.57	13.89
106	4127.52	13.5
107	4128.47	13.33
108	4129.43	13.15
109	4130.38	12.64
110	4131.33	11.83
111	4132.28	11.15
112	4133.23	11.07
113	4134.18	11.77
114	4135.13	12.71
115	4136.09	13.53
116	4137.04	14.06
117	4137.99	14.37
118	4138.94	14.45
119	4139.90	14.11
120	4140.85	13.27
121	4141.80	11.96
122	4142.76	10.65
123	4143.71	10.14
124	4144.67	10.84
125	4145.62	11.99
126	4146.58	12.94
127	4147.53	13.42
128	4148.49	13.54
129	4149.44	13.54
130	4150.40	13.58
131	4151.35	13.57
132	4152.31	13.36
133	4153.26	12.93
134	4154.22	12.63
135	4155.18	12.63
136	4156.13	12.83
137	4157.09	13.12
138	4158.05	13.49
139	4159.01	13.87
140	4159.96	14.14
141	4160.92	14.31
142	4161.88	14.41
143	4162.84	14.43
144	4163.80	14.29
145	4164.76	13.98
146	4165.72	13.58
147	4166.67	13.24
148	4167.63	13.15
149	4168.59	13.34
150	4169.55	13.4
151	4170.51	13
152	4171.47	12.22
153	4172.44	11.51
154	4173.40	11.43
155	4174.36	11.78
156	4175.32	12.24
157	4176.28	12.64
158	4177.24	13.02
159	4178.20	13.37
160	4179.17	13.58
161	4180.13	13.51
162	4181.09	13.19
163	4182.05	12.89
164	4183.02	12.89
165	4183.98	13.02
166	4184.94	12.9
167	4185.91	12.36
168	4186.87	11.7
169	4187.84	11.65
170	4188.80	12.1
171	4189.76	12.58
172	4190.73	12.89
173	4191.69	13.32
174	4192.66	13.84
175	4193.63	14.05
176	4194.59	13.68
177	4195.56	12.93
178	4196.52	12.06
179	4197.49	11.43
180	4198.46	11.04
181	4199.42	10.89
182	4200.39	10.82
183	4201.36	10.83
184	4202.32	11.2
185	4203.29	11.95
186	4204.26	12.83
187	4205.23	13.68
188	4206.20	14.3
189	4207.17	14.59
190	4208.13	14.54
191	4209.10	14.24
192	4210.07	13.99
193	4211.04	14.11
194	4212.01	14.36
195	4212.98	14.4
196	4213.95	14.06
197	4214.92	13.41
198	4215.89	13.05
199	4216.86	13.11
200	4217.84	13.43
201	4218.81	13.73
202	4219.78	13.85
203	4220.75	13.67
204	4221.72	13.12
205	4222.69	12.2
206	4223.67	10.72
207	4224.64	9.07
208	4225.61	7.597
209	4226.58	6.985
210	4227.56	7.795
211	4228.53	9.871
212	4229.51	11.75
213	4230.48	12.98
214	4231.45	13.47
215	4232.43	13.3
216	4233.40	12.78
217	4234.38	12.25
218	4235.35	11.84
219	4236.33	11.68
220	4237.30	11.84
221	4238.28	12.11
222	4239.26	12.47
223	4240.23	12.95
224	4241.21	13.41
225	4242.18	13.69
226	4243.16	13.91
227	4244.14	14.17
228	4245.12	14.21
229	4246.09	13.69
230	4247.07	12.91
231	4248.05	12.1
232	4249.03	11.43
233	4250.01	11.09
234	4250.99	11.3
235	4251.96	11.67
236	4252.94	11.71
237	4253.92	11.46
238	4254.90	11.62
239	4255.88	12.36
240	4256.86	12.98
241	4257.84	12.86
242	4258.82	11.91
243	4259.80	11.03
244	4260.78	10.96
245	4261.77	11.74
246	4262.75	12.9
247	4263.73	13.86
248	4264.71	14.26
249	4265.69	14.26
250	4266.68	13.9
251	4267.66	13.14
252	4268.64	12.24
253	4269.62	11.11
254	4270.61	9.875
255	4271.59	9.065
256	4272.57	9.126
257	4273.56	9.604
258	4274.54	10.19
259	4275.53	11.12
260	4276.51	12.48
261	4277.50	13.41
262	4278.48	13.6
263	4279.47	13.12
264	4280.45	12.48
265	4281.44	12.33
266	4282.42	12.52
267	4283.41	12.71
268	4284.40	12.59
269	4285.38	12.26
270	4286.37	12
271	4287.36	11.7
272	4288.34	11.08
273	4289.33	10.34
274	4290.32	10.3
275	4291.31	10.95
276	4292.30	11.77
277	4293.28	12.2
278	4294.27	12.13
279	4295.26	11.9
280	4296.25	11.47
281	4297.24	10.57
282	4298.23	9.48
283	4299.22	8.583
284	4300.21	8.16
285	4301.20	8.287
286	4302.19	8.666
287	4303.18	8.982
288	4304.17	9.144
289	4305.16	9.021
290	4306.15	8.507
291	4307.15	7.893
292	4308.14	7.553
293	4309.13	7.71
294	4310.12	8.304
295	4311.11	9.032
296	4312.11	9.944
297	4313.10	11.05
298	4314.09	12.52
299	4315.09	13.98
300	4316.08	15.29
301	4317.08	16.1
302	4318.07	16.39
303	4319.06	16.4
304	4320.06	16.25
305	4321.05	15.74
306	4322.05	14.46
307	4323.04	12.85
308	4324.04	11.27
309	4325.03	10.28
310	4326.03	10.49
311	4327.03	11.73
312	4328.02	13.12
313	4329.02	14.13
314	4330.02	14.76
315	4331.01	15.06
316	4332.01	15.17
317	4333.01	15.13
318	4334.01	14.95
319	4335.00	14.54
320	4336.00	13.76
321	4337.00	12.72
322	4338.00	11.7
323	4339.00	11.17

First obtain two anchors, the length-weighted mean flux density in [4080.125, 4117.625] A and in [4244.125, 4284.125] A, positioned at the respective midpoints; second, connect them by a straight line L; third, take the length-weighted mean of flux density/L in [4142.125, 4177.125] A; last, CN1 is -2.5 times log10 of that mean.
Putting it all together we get 0.00 mag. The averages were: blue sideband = 13.4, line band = 12.9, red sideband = 12.1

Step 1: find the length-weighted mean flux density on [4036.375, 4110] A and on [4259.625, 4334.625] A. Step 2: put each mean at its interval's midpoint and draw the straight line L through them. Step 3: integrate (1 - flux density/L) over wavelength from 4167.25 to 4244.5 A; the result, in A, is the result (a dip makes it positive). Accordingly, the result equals -3.5 A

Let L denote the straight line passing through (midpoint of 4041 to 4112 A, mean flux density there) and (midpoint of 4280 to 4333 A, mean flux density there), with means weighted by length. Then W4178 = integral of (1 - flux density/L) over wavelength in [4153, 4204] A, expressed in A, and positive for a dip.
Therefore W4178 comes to -3.5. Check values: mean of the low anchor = 12.2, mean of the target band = 12.8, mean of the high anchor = 11.7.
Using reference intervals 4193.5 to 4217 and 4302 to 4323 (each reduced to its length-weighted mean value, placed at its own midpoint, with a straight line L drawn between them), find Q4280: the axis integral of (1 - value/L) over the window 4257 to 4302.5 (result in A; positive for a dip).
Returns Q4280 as 2.0 A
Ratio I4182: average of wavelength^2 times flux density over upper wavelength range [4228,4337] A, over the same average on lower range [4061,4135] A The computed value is 1.0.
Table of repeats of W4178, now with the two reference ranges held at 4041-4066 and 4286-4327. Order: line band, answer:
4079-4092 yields -3.1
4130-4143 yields -1.6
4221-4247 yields -1.6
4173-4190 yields -2.0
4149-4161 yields -2.2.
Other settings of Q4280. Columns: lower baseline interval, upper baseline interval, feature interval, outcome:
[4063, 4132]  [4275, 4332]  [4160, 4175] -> -0.89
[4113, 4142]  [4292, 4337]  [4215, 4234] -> 1.39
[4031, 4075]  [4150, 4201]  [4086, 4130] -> -4.80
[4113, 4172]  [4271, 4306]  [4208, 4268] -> -3.81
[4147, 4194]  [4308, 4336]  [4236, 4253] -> 0.65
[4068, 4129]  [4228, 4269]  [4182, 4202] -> 0.60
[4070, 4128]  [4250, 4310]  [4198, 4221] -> -2.38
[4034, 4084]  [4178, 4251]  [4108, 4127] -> -2.84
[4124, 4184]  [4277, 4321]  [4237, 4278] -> -1.16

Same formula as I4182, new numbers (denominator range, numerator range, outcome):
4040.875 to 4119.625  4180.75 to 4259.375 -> 1.08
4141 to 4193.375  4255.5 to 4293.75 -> 0.97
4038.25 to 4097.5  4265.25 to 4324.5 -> 1.04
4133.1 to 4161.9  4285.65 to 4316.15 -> 0.84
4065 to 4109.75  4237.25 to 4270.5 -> 1.08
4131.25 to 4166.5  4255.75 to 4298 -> 0.97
